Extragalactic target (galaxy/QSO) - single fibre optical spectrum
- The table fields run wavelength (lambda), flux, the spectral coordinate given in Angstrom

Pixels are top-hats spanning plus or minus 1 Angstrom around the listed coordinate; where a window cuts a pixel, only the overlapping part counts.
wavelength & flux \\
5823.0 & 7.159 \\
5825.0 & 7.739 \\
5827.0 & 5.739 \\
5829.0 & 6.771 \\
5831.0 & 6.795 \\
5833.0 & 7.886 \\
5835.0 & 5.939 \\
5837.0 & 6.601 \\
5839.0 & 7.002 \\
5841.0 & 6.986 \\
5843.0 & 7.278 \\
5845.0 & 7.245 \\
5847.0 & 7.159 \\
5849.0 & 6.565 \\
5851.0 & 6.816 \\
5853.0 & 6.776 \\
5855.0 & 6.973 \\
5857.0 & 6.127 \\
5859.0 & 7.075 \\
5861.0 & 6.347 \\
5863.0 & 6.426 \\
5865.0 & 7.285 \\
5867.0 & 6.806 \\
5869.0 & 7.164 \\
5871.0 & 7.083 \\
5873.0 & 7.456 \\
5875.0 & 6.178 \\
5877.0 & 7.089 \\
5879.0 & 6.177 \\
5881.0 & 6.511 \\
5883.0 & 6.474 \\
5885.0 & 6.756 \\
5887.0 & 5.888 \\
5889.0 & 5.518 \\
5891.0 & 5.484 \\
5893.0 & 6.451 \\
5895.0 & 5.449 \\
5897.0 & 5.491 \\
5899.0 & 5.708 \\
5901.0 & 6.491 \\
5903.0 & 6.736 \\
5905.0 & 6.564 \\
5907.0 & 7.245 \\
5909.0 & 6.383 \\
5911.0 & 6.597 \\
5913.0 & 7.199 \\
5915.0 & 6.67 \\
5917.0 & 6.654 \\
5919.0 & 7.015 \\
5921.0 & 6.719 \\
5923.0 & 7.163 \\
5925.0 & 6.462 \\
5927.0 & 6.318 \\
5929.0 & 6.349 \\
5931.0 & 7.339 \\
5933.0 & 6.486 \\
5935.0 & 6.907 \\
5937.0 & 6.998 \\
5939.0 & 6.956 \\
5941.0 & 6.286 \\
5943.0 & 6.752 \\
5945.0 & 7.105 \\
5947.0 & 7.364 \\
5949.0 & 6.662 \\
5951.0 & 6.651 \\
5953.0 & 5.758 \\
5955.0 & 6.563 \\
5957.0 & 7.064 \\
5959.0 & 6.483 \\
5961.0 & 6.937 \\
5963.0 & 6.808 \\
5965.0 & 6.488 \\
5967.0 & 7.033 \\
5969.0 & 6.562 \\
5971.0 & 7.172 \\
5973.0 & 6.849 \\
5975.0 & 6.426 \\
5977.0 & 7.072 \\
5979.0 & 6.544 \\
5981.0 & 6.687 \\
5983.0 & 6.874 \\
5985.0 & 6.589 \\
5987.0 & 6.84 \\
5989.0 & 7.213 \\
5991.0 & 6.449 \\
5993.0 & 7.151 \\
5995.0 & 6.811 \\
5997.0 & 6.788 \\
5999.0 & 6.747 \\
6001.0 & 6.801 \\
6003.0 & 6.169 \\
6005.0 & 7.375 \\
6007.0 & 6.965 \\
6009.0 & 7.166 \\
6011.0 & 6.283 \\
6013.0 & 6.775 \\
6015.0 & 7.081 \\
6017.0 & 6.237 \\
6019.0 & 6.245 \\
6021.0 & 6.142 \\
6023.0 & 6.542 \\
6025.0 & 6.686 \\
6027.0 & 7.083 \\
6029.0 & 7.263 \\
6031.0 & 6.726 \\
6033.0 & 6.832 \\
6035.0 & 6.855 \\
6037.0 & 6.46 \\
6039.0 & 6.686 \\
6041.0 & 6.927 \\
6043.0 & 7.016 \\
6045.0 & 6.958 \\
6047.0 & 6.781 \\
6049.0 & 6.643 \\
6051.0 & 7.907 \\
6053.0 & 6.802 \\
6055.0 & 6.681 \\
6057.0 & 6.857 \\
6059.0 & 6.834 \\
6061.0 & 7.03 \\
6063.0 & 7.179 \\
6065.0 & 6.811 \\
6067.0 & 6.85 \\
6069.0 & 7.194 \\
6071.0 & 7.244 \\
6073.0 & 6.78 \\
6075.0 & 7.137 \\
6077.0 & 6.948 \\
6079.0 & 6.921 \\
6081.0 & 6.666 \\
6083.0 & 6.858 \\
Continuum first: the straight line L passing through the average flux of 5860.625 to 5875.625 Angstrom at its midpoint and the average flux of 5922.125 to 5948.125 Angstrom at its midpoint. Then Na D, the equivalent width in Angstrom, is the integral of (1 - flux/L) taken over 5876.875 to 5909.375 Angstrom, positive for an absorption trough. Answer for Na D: 2.9 Angstrom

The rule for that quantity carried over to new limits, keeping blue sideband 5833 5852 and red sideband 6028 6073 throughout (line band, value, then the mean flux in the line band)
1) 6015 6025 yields 0.74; 6.41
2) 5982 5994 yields 0.12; 6.85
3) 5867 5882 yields 0.21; 6.81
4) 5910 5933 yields 0.50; 6.76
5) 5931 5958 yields 0.61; 6.76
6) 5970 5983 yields 0.23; 6.8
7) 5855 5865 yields 0.41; 6.62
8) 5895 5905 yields 1.19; 6.09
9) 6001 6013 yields 0.23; 6.79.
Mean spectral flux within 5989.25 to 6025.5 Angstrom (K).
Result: 6.7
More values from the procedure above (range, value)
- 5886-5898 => 5.71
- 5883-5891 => 6.04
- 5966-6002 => 6.81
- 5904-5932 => 6.76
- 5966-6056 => 6.8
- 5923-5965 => 6.72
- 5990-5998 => 6.8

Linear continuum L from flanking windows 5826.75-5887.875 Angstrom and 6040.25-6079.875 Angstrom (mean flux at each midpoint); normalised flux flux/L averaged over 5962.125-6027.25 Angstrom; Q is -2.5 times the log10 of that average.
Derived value 0.03 mag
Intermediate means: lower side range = 6.77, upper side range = 6.98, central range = 6.74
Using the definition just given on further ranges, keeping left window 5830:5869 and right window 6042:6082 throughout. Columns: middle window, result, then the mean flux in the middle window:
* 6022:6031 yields 0.01 mag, 6.87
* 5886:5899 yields 0.20 mag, 5.71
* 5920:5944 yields 0.03 mag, 6.73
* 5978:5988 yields 0.03 mag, 6.71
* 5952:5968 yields 0.04 mag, 6.64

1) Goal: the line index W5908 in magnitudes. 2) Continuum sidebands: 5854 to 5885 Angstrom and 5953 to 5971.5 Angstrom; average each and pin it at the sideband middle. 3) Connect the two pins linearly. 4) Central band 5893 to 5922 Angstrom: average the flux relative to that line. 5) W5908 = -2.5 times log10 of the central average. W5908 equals 0.04 mag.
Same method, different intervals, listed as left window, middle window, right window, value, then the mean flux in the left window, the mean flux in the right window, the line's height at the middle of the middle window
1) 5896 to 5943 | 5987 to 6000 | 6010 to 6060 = -0.021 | 6.64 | 6.77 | 6.73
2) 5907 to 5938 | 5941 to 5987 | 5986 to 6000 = 0.013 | 6.77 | 6.86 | 6.82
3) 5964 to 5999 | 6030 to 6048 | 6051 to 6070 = 0.018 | 6.8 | 6.97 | 6.92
